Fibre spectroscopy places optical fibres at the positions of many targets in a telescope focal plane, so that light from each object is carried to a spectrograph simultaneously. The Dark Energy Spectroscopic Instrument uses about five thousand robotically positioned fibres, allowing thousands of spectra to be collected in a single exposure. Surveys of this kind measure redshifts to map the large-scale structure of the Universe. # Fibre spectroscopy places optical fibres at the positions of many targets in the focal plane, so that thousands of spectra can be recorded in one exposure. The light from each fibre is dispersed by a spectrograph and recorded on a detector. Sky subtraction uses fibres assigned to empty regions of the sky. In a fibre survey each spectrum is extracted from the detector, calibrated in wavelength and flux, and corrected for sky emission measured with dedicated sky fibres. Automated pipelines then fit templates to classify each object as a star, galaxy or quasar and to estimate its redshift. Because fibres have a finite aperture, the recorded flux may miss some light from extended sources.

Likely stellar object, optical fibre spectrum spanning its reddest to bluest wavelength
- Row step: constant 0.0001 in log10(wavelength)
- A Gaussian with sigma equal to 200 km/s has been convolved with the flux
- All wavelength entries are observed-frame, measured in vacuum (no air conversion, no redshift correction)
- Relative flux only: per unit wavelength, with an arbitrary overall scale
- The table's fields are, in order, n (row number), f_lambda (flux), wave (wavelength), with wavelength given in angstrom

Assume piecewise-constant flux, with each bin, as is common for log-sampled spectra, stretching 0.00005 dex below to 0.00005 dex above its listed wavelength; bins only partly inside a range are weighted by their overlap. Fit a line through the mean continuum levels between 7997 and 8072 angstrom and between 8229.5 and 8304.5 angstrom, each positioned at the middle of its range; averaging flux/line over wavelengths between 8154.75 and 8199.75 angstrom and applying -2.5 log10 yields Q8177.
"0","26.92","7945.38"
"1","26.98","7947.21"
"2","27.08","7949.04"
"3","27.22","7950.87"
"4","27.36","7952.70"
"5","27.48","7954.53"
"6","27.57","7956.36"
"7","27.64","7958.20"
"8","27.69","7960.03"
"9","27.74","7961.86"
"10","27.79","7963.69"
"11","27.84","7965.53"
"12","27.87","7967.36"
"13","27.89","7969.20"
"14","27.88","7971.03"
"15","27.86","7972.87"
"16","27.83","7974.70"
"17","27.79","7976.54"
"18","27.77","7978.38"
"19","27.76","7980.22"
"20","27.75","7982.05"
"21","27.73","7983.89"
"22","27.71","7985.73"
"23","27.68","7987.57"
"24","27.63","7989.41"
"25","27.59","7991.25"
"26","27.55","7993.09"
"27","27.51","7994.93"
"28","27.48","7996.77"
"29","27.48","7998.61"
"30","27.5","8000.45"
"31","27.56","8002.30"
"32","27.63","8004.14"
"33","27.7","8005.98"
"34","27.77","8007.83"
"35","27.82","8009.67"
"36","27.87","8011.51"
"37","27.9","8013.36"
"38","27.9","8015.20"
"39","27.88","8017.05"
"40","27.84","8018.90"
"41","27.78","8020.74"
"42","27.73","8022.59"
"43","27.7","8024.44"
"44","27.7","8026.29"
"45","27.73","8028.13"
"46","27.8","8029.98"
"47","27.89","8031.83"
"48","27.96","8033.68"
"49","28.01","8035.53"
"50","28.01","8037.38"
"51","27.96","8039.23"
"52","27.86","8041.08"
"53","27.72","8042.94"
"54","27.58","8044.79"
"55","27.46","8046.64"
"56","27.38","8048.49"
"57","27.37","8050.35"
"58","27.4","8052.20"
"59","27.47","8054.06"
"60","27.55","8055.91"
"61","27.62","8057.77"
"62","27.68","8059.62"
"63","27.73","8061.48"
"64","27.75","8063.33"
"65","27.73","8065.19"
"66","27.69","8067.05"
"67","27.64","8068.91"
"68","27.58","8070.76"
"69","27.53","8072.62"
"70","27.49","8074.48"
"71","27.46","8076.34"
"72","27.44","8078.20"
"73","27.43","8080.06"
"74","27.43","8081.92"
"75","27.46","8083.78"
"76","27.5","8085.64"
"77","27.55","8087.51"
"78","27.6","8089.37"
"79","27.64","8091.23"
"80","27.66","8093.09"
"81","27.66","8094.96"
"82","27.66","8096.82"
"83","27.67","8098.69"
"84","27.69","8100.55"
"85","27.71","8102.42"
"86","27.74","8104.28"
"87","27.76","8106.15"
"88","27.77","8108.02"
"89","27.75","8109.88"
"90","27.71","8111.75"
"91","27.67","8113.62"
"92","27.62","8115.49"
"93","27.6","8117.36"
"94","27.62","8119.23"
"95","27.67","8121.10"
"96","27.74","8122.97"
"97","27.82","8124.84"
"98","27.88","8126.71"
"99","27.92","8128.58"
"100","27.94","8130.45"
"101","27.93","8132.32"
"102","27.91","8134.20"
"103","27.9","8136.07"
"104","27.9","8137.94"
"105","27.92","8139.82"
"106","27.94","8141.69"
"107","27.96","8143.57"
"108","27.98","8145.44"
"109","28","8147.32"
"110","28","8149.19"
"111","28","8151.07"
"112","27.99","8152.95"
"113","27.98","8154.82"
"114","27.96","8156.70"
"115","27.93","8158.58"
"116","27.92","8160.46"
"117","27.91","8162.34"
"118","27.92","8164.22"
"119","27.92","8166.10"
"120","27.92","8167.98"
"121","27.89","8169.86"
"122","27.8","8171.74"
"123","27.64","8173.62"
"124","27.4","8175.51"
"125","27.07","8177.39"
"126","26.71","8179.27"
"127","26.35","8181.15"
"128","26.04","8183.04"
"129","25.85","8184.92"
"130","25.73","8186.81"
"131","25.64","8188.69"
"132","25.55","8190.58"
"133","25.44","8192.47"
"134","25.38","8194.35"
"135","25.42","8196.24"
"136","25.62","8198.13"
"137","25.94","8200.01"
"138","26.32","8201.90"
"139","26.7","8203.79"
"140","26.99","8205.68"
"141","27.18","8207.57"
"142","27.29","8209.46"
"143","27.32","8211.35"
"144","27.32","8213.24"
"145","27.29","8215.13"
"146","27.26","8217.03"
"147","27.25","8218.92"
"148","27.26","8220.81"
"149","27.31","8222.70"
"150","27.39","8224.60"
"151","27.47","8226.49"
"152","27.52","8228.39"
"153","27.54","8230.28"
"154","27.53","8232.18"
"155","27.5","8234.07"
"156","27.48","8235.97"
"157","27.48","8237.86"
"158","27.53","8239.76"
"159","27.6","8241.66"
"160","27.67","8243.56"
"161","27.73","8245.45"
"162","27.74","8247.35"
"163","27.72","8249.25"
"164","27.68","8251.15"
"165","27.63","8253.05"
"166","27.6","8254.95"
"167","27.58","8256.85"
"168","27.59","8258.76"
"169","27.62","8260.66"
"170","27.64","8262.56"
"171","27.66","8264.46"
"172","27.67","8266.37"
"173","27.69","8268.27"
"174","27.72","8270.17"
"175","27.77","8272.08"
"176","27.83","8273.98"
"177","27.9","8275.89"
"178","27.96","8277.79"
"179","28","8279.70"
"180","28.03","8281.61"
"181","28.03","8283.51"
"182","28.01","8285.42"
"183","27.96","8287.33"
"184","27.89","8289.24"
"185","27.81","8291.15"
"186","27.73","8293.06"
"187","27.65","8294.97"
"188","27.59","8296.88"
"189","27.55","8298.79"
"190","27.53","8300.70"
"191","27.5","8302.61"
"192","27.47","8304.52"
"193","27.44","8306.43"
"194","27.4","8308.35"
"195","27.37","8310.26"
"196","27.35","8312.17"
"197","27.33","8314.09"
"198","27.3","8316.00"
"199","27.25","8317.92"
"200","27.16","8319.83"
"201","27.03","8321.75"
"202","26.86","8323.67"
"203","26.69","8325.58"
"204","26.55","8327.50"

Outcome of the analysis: 0.034 mag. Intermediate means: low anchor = 27.7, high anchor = 27.7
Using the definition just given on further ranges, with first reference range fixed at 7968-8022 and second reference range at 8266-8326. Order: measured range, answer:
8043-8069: 0.005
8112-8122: 0.002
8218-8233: 0.008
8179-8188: 0.063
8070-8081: 0.008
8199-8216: 0.028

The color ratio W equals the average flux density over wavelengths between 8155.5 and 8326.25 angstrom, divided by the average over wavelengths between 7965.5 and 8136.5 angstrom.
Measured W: 1.0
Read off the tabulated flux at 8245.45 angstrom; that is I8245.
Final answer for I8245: 27.73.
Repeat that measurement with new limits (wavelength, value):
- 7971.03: 27.88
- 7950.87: 27.22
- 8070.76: 27.58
